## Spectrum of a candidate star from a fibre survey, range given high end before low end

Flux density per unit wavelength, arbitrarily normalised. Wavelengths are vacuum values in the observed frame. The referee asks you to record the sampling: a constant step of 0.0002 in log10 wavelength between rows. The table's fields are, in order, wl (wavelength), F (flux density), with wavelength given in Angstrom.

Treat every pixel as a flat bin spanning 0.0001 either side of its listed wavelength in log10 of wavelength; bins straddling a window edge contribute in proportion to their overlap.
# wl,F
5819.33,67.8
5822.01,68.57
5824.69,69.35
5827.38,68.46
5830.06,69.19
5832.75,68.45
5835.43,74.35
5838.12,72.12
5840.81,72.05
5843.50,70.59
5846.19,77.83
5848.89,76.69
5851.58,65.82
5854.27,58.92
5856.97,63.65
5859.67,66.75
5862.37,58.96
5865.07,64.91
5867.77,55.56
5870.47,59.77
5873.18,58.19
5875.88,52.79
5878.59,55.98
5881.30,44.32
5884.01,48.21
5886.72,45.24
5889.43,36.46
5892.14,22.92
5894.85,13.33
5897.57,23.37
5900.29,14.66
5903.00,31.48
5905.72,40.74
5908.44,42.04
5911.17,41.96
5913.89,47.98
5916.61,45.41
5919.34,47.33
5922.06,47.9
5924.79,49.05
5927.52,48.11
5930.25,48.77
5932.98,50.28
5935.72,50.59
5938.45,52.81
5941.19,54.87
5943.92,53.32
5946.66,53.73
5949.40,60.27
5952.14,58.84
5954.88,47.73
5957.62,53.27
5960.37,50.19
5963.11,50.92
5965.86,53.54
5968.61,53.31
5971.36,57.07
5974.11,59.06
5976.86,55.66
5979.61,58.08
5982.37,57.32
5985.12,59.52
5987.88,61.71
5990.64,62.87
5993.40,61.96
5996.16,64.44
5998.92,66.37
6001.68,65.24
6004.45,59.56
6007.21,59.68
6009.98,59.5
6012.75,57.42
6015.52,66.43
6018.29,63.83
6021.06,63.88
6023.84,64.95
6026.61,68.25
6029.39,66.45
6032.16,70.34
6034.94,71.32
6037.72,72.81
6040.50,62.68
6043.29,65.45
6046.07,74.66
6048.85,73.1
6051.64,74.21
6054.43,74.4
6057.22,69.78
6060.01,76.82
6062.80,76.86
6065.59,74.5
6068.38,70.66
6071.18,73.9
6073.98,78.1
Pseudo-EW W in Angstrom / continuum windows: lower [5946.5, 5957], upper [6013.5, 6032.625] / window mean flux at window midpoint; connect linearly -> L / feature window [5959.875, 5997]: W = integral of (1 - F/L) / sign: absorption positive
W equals 1.0 Angstrom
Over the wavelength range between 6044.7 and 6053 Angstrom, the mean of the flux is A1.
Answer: 74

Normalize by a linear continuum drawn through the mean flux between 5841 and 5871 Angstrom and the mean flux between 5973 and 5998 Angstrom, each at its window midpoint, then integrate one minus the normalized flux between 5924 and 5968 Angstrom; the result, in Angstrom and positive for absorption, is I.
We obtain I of 6.8 Angstrom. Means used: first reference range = 65.8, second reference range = 60.2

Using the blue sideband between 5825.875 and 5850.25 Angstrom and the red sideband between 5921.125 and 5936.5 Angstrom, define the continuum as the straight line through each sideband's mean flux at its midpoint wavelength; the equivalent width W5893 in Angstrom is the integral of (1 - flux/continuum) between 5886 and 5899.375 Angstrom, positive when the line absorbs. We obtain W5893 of 7.21 Angstrom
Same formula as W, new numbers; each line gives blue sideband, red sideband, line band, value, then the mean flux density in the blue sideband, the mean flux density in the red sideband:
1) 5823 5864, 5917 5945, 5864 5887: 2.94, 68.8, 50.1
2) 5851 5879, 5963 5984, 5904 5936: 6.39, 60.1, 56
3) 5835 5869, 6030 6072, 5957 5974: 4.01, 67.4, 72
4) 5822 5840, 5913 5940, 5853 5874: 0.68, 70.2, 48.9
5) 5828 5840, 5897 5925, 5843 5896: 2.47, 70.9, 39.3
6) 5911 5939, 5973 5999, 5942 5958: -0.40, 48.3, 60.4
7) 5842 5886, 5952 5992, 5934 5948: 1.06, 61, 55.9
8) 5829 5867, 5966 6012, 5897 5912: 7.48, 68.4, 59.9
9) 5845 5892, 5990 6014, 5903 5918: 4.13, 57.2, 61.9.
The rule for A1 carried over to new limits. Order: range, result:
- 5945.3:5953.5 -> 57.6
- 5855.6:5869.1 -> 61.9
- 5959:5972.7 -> 53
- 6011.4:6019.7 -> 62.6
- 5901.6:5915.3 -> 40.8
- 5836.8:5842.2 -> 72.1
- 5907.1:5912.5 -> 41.9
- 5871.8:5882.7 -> 52.8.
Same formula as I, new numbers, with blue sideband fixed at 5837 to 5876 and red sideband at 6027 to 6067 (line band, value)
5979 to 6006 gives 3.1 Angstrom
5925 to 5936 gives 3.0 Angstrom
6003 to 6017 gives 2.0 Angstrom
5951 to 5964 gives 3.1 Angstrom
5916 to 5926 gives 2.9 Angstrom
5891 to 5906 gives 9.8 Angstrom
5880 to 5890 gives 3.3 Angstrom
